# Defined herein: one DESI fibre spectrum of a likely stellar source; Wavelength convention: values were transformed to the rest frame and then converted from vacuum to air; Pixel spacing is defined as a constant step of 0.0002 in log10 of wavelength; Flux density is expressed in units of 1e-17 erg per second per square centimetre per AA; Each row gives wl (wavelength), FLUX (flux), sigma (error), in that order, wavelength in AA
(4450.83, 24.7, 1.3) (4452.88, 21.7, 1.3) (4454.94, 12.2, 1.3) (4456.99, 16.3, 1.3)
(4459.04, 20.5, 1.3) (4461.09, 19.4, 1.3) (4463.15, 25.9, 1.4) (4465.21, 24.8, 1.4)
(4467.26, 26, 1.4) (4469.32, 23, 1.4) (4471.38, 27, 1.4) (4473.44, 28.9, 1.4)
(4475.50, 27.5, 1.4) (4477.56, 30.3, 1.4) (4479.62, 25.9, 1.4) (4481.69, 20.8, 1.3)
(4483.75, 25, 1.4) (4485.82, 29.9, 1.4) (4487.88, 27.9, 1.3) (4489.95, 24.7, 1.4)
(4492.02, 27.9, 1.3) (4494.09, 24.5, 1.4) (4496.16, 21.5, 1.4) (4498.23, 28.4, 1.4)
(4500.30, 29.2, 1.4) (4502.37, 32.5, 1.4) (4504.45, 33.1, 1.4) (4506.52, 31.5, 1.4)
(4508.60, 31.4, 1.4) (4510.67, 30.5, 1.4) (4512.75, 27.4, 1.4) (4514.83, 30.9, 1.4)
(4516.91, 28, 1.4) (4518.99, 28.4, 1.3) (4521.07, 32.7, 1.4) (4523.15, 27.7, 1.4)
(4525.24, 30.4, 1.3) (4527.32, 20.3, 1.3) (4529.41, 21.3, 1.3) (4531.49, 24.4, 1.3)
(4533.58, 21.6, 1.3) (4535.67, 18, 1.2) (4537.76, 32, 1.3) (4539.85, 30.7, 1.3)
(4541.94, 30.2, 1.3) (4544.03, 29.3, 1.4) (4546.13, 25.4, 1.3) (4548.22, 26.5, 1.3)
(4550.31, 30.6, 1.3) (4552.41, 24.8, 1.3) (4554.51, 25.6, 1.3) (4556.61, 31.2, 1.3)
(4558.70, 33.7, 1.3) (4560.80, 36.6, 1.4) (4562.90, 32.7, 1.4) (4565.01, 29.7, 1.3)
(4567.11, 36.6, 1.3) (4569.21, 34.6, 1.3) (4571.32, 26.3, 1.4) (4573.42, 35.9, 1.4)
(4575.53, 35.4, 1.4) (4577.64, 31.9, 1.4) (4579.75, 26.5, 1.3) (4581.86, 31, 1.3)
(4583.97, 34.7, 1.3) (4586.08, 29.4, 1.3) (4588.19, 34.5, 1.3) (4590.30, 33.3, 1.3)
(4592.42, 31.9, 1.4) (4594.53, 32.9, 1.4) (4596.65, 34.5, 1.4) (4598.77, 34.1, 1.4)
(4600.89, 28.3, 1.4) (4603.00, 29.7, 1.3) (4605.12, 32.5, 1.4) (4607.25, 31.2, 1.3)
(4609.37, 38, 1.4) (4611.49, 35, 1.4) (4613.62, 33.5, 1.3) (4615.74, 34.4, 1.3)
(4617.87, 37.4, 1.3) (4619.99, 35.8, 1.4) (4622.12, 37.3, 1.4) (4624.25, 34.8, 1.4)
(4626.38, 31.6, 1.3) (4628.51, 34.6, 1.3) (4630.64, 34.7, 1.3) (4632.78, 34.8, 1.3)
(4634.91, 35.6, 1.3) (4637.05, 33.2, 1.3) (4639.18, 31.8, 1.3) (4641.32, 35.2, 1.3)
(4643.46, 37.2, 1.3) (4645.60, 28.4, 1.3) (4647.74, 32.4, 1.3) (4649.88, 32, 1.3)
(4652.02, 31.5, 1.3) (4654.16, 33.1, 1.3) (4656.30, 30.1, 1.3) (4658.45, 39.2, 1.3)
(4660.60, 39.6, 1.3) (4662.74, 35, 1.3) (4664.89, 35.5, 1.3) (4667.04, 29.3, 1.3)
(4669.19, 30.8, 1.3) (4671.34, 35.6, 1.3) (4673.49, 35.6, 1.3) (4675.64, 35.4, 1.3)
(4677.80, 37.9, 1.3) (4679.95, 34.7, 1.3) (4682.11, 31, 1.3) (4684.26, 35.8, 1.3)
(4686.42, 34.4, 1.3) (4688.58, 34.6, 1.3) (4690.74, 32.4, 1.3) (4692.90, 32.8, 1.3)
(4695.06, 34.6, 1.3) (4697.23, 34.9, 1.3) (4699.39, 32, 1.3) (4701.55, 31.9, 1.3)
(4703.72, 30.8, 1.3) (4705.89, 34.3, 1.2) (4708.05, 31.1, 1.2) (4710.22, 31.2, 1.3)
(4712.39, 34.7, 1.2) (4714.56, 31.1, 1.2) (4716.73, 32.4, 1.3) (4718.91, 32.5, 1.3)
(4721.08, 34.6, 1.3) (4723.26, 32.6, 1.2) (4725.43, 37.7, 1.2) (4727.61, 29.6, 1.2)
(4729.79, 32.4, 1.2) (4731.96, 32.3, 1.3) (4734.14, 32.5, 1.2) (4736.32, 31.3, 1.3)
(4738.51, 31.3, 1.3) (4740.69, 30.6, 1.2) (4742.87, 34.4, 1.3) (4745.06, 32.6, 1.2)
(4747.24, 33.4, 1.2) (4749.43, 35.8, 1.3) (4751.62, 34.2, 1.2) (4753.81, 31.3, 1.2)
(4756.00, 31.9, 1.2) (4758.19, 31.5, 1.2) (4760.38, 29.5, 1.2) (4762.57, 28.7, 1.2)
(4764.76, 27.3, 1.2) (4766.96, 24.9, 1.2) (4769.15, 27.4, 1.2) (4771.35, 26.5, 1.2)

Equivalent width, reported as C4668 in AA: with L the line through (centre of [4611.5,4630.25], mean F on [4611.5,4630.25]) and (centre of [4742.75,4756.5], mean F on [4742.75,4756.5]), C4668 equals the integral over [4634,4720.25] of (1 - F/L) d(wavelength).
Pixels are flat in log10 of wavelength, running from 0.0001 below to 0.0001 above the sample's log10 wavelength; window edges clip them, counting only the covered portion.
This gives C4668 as 1.8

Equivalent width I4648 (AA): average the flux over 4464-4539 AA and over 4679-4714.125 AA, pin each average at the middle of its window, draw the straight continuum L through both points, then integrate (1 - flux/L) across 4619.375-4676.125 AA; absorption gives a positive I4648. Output -4.3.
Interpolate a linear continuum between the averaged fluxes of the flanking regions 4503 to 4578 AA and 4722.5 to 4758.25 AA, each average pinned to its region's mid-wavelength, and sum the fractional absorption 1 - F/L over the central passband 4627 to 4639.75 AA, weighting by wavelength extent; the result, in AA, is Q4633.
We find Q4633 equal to -1.3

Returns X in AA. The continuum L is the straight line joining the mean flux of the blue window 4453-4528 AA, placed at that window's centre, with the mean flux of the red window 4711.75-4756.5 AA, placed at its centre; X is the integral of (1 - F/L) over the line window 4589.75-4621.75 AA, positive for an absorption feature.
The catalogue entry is -4.49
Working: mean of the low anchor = 26.4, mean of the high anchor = 32.8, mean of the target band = 33.6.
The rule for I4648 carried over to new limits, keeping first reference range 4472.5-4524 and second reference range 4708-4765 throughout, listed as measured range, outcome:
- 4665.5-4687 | -1.94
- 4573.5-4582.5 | -0.64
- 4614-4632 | -2.76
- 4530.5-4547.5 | 1.47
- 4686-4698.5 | -0.94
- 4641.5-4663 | -2.10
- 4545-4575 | -1.53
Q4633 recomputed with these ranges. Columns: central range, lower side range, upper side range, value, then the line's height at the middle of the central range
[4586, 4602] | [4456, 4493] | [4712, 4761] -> -2.2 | 28.5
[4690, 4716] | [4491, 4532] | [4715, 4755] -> -0.4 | 32.2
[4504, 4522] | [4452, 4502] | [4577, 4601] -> -2.2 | 27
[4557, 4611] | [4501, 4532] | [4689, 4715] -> -4.3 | 30.2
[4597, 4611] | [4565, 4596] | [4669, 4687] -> 0.2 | 33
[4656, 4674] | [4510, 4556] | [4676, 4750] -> -1.8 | 31.5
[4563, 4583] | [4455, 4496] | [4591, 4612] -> -0.7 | 30.9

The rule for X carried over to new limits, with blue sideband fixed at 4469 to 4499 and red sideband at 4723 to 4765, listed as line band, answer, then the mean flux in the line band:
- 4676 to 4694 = -2.0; 34.2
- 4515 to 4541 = 0.8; 26.5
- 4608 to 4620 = -2.6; 35.6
